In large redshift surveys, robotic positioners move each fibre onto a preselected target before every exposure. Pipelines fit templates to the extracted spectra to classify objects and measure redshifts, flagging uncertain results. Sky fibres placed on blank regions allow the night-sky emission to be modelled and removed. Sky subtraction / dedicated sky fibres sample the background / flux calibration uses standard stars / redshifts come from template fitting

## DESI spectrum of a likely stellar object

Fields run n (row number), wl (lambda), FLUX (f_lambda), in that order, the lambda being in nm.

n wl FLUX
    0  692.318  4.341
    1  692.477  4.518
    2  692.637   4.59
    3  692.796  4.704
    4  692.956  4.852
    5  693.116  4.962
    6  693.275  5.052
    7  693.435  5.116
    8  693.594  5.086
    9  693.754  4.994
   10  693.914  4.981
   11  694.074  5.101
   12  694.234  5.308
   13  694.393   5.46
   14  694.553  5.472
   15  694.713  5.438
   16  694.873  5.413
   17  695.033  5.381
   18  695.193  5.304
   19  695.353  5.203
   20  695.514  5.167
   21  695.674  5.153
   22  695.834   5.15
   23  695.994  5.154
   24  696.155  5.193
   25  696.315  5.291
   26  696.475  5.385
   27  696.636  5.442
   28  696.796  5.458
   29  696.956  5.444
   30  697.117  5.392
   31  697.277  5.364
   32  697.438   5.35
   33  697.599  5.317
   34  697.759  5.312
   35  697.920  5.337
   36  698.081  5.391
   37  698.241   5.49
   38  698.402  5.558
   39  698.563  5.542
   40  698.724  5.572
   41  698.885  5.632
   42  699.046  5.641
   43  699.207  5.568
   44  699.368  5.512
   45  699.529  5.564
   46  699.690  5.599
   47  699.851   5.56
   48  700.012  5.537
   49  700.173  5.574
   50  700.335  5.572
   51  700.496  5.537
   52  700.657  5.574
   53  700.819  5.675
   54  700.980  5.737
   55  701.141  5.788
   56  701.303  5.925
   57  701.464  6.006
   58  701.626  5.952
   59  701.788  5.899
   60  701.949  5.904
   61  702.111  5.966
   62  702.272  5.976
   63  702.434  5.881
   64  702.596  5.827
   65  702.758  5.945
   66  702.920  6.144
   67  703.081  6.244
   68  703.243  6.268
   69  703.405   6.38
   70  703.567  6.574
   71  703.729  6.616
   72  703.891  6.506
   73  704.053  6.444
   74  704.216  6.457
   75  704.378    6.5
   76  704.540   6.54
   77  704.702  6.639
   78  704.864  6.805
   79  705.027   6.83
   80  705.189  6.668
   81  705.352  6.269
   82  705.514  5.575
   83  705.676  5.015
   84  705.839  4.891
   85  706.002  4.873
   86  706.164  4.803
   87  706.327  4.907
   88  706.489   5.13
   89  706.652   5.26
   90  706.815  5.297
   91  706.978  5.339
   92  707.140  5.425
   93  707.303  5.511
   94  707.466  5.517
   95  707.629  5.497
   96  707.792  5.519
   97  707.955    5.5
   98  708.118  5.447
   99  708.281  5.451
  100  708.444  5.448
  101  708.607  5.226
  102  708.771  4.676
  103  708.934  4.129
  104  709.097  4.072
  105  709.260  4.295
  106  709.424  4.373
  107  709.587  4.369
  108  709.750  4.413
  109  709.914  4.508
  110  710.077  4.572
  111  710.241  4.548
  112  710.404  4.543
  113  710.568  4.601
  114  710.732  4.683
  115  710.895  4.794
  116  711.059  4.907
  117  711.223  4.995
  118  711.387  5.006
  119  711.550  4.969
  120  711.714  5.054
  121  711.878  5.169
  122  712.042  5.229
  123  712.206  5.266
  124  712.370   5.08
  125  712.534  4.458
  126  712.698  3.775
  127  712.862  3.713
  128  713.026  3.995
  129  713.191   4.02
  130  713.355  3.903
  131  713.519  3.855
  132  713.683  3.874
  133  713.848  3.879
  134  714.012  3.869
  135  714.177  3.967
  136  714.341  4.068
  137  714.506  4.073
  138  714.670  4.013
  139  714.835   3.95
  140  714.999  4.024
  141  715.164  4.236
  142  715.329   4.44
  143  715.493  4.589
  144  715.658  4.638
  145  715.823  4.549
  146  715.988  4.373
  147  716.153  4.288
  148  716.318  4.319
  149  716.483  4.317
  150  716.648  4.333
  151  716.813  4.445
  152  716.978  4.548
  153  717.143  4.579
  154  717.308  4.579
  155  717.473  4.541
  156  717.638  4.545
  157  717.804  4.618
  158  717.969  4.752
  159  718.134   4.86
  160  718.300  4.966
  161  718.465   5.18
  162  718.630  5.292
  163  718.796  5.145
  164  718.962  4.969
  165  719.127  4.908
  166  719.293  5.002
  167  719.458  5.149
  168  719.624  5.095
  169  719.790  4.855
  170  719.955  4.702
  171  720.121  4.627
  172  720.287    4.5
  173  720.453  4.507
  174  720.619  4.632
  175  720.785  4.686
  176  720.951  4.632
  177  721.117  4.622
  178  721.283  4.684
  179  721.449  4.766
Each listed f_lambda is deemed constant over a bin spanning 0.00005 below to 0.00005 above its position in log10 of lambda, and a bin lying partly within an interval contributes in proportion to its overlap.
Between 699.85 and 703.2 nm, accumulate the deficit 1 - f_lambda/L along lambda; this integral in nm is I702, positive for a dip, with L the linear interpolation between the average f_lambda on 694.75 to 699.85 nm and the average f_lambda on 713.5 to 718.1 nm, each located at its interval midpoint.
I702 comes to -0.45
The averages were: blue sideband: 5.4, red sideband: 4.31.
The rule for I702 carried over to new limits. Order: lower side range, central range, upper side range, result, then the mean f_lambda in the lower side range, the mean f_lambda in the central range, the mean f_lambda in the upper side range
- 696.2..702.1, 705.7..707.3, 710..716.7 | -0.05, 5.57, 5.12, 4.41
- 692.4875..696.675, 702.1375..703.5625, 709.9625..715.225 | -0.38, 5.15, 6.11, 4.41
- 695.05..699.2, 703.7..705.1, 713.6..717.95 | -0.46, 5.37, 6.59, 4.3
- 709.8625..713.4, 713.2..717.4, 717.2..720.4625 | 0.46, 4.64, 4.23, 4.85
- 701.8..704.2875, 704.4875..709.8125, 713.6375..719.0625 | 0.33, 6.2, 5.32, 4.45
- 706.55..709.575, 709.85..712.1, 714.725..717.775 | 0.01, 5.09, 4.83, 4.4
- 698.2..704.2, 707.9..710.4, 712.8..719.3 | 0.18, 5.87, 4.72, 4.4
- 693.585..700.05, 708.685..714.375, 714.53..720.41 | 0.46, 5.37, 4.45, 4.62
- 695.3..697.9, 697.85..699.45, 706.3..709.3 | -0.08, 5.3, 5.53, 5.16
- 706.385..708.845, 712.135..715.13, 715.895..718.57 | 0.48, 5.35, 4.1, 4.58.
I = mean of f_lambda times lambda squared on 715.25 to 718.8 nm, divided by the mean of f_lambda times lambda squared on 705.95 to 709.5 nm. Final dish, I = 0.93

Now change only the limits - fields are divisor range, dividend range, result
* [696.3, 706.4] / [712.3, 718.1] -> 0.77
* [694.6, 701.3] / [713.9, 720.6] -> 0.88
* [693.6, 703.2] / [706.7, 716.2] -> 0.87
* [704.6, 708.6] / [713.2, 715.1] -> 0.73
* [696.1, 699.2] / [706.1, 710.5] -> 0.94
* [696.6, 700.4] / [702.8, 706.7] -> 1.12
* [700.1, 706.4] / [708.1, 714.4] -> 0.78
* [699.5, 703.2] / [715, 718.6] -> 0.82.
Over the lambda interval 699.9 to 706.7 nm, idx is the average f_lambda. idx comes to 5.92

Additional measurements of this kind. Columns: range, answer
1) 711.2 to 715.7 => 4.35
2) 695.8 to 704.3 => 5.72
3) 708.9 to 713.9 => 4.49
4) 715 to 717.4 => 4.43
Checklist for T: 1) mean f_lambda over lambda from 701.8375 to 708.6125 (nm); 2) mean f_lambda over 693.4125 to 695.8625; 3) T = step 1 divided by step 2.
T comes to 1.12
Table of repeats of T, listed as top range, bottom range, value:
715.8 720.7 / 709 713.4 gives 1.03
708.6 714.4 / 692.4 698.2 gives 0.86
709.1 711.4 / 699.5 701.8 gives 0.80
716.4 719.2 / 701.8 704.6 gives 0.76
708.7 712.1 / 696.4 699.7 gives 0.85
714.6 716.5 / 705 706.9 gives 0.80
